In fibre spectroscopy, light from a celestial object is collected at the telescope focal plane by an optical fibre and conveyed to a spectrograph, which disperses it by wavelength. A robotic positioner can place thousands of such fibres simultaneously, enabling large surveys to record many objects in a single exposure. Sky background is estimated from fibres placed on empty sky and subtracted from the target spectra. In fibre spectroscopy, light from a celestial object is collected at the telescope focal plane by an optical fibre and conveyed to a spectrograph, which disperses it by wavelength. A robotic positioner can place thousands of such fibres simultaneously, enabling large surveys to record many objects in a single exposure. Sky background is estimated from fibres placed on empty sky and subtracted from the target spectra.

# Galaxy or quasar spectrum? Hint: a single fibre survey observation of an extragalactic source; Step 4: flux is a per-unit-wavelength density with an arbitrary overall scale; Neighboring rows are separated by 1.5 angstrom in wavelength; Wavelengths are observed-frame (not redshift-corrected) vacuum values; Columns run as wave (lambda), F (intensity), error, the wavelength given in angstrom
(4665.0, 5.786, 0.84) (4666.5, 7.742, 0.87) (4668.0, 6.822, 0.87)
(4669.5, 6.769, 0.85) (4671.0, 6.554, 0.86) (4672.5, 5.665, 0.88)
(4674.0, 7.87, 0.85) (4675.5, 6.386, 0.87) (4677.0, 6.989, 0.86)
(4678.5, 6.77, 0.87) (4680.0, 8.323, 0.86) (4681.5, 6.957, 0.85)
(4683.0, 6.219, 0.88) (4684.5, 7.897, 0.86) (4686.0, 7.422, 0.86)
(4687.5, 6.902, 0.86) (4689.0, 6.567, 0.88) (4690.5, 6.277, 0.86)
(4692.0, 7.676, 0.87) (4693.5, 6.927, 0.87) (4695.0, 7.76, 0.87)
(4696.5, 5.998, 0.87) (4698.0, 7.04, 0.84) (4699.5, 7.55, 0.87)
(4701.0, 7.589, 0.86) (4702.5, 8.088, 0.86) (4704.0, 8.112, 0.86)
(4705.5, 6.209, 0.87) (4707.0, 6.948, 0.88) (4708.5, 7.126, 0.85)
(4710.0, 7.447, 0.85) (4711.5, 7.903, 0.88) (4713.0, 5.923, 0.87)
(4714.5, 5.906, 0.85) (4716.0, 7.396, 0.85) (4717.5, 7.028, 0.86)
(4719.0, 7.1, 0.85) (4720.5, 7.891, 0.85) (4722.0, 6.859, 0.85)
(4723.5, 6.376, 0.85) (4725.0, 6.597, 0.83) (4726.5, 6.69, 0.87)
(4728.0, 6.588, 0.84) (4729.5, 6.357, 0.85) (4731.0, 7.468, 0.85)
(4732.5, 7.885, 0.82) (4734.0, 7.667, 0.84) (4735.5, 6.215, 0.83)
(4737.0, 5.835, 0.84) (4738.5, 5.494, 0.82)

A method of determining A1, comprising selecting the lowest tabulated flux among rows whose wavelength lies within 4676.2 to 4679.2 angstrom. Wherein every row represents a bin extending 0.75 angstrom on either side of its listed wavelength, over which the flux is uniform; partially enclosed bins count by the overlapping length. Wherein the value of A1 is 6.77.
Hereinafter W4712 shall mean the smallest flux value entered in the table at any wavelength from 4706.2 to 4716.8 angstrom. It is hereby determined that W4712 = 5.906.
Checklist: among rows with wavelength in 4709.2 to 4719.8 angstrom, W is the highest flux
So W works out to 7.903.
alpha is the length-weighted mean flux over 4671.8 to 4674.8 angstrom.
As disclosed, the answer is 6.78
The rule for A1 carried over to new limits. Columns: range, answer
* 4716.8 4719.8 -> 7.028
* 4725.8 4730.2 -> 6.357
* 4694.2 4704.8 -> 5.998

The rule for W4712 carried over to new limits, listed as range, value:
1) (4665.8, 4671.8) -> 6.554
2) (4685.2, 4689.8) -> 6.567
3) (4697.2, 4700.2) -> 7.04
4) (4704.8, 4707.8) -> 6.209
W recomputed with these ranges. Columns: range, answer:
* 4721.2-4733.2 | 7.885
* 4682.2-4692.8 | 7.897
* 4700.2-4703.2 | 8.088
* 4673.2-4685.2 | 8.323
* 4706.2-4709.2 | 7.126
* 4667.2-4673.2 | 6.822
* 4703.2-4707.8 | 8.112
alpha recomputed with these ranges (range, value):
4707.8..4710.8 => 7.3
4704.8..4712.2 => 7.13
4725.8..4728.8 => 6.63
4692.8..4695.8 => 7.33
